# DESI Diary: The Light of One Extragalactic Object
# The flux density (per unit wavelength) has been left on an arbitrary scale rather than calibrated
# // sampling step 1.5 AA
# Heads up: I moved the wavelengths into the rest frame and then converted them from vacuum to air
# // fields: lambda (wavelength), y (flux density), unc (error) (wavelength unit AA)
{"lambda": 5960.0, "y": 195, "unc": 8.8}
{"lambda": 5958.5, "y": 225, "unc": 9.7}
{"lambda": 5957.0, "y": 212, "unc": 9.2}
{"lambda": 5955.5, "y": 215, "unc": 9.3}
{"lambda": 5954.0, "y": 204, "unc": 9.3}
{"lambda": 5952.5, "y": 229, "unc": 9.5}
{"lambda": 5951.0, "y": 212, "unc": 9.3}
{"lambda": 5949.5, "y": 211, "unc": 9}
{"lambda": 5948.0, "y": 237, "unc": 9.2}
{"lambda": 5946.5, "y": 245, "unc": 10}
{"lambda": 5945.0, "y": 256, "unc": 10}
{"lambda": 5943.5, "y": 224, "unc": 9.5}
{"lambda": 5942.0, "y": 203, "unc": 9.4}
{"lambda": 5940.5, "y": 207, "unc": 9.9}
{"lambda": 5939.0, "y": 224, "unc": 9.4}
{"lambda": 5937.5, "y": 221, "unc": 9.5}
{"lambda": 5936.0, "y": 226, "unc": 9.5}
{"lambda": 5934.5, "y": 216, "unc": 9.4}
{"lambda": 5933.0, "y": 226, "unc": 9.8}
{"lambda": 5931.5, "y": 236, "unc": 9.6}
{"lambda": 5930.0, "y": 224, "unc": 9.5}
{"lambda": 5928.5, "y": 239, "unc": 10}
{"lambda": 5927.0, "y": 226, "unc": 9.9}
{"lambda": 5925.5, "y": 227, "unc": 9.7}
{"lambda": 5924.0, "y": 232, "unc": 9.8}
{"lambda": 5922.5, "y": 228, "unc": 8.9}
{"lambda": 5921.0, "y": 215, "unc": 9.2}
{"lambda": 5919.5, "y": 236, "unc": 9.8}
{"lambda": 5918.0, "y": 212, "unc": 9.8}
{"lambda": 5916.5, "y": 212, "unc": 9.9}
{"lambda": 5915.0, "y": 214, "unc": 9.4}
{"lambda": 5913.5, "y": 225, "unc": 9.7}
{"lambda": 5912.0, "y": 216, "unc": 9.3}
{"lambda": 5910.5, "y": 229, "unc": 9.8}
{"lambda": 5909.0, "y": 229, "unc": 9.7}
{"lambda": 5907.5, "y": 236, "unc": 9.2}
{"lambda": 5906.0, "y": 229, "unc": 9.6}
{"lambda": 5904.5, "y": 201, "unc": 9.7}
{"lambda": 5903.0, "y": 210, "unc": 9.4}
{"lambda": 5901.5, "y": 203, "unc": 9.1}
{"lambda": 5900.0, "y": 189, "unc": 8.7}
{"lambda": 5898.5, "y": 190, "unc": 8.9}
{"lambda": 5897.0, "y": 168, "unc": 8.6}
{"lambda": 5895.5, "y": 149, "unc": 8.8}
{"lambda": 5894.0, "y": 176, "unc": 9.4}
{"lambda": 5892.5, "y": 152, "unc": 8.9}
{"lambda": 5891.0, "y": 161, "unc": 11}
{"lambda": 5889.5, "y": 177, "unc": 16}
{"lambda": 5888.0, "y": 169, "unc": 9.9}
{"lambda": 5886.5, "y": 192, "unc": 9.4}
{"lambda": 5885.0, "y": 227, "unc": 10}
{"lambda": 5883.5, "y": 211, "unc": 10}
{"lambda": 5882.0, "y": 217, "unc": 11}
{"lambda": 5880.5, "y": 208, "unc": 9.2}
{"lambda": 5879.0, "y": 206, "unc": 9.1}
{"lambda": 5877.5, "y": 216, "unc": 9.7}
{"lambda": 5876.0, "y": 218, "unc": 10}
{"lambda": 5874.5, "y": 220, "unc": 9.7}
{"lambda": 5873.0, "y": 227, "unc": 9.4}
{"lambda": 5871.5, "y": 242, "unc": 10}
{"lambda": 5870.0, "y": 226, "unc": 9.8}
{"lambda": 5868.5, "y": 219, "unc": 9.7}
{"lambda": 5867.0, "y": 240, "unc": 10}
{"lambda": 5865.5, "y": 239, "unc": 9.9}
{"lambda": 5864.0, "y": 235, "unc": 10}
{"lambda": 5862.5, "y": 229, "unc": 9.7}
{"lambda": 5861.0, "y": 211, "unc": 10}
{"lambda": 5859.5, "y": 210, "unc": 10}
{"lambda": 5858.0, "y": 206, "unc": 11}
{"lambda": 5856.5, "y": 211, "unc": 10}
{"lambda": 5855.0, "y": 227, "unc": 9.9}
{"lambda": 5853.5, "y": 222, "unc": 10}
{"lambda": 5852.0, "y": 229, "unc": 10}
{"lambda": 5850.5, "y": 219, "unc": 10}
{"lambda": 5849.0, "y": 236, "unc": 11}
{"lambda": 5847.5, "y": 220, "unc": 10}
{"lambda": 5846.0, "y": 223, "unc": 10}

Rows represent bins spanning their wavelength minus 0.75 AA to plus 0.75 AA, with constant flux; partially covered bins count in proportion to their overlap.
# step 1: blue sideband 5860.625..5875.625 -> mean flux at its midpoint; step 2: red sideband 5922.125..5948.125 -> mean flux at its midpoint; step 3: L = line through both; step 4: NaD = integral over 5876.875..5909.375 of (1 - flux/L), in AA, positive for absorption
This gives 4.6 AA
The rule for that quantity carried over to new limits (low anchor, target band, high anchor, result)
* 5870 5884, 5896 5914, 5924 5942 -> 1.0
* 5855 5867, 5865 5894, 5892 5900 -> -1.9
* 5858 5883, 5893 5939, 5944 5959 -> 1.9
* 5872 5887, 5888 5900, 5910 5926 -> 2.7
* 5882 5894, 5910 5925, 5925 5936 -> -0.5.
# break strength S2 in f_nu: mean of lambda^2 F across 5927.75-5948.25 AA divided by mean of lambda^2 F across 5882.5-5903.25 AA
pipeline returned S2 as 1.3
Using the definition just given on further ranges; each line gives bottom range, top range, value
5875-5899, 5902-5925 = 1.18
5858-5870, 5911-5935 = 1.02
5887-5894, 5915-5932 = 1.37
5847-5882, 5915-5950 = 1.04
